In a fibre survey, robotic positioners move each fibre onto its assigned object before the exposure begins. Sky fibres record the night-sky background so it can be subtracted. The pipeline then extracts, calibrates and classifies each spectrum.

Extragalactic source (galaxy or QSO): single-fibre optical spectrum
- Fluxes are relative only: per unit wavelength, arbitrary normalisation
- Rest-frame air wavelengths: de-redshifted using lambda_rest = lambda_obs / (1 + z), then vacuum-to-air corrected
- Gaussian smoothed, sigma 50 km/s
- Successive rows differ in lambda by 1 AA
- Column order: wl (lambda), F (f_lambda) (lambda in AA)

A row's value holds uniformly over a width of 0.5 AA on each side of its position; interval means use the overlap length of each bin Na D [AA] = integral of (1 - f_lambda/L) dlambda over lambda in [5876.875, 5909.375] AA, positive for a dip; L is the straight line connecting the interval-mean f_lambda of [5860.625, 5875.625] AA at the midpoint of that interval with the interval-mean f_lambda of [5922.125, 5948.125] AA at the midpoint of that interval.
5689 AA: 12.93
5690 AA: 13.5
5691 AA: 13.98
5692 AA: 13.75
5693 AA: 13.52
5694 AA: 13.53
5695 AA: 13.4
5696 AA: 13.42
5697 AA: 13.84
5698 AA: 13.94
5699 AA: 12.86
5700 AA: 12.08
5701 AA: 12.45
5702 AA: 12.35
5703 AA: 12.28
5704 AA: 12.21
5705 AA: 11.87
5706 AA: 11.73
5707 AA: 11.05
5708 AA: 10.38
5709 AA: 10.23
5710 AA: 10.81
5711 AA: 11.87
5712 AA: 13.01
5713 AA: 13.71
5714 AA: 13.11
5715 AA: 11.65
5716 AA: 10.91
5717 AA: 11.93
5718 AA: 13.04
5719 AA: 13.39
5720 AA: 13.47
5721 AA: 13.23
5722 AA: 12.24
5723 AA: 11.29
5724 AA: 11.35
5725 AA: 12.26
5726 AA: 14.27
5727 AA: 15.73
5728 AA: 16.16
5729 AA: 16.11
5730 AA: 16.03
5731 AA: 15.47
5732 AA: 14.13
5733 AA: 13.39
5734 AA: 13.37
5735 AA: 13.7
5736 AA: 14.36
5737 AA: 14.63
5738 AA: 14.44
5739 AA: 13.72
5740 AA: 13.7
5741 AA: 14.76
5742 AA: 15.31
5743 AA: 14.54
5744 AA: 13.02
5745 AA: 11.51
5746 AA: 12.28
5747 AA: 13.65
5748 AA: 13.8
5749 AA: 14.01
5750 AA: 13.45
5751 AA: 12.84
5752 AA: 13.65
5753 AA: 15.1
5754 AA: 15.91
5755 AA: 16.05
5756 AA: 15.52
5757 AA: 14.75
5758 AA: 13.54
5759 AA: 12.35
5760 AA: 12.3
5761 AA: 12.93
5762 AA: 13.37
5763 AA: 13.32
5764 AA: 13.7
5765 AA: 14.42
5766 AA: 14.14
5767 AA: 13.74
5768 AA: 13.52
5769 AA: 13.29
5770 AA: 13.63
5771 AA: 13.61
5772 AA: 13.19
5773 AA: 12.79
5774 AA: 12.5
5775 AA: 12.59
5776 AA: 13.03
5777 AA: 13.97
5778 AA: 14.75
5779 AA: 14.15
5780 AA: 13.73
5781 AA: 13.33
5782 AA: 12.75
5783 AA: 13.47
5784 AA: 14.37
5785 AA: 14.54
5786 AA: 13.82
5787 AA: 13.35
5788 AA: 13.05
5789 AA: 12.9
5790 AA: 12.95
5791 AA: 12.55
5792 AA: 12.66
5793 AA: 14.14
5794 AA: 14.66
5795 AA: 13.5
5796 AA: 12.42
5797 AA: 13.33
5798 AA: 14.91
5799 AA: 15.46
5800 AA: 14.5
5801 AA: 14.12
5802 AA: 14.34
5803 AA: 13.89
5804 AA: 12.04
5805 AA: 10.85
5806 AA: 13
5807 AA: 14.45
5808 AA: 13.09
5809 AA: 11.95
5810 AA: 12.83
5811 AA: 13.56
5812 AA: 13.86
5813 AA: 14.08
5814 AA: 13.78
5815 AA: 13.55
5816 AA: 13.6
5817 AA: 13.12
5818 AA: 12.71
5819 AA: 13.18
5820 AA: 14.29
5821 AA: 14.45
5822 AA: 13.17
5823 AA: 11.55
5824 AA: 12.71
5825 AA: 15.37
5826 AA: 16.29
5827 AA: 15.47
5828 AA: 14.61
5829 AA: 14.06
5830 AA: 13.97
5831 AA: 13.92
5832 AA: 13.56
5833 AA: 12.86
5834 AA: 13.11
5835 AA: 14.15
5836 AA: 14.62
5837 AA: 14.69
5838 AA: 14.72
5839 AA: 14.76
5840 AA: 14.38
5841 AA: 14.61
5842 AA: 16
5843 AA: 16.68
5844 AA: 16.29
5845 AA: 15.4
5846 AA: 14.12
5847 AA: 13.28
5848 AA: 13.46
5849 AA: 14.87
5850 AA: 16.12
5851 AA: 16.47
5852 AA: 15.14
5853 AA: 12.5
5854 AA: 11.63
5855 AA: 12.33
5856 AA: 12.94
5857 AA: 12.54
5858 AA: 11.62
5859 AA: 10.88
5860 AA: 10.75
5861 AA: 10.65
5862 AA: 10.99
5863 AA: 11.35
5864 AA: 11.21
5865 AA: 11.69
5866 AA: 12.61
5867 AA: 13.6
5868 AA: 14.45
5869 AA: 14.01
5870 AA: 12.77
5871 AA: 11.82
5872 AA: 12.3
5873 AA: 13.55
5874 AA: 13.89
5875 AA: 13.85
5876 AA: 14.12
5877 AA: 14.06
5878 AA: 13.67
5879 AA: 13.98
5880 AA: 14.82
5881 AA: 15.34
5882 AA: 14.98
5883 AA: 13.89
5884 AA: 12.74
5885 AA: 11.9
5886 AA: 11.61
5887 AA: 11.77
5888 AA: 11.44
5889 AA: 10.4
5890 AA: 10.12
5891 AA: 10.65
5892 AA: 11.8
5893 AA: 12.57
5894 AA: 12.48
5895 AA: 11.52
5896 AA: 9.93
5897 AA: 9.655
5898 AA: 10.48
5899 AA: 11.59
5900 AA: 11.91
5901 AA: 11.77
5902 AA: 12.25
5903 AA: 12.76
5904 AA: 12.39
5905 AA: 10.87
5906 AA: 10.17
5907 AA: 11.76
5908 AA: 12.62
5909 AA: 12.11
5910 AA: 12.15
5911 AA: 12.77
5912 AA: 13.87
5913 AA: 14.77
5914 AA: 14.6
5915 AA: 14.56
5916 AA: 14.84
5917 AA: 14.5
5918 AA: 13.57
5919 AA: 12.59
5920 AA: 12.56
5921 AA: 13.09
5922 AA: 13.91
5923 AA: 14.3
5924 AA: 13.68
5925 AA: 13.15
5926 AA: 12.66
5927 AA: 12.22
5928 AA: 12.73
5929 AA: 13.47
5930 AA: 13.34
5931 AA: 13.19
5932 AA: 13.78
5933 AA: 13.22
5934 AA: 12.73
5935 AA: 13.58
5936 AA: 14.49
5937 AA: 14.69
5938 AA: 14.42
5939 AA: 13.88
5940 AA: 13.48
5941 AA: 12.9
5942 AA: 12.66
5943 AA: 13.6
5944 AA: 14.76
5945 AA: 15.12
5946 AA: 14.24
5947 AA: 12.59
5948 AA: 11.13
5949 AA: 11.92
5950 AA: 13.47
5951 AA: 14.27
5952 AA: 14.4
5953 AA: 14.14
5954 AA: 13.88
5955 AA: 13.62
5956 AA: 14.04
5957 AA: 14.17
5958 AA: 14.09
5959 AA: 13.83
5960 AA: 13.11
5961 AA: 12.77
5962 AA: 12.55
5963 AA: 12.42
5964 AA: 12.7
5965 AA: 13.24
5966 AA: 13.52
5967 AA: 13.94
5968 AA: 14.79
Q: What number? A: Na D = 2.1 AA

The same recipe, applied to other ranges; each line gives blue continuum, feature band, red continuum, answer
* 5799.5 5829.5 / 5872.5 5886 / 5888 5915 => -1.6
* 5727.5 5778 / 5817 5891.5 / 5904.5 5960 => 1.0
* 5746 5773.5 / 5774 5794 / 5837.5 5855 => 0.8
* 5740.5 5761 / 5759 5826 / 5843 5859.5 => 1.8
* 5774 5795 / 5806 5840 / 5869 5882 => -0.5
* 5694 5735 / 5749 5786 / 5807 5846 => -0.7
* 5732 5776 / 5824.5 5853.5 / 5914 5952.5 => -2.2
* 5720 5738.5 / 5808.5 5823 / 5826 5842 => 0.9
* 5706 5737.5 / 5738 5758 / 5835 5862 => -1.3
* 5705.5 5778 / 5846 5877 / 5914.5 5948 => 1.3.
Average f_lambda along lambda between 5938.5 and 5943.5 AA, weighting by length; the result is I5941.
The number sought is 13.3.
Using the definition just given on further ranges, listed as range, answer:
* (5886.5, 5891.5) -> 10.9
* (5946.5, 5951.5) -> 12.7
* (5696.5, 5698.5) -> 13.9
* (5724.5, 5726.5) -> 13.3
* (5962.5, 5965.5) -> 12.8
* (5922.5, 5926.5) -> 13.4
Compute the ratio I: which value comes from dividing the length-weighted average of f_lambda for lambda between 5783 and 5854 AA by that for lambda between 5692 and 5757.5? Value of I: 1.0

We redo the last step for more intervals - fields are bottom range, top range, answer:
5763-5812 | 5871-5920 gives 0.93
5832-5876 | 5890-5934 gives 0.93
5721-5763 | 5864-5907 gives 0.89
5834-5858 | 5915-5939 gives 0.94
